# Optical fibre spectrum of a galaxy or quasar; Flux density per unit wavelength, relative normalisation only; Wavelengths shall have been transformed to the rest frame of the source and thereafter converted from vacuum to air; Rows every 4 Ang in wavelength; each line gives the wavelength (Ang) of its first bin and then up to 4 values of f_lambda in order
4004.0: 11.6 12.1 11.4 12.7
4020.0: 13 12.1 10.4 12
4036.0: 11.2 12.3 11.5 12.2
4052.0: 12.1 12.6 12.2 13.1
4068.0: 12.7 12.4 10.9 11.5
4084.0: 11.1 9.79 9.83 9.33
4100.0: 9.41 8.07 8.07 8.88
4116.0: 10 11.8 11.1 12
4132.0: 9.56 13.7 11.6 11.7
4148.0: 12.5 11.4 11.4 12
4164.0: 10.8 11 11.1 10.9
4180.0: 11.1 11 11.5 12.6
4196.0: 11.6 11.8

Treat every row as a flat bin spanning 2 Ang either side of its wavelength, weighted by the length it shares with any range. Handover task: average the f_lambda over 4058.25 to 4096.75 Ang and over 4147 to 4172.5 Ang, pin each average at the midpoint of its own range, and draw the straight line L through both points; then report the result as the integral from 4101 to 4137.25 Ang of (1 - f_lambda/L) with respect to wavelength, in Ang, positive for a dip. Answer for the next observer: 3.6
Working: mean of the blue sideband 11.3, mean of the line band 10.3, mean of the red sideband 11.4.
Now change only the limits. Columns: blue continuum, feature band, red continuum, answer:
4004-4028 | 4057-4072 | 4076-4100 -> -2.4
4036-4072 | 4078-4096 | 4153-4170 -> 2.3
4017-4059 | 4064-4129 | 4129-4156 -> 7.4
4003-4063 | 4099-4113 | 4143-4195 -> 3.8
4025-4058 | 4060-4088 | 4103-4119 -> -3.5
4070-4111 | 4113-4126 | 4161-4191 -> -0.5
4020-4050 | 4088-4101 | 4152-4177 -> 2.2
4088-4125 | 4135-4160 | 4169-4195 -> -3.4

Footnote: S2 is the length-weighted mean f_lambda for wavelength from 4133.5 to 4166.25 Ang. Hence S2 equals 11.8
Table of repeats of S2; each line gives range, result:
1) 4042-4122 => 10.9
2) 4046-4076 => 12.4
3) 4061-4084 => 12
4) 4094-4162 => 10.7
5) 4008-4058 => 12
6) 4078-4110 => 9.64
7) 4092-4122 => 9.4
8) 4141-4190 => 11.4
